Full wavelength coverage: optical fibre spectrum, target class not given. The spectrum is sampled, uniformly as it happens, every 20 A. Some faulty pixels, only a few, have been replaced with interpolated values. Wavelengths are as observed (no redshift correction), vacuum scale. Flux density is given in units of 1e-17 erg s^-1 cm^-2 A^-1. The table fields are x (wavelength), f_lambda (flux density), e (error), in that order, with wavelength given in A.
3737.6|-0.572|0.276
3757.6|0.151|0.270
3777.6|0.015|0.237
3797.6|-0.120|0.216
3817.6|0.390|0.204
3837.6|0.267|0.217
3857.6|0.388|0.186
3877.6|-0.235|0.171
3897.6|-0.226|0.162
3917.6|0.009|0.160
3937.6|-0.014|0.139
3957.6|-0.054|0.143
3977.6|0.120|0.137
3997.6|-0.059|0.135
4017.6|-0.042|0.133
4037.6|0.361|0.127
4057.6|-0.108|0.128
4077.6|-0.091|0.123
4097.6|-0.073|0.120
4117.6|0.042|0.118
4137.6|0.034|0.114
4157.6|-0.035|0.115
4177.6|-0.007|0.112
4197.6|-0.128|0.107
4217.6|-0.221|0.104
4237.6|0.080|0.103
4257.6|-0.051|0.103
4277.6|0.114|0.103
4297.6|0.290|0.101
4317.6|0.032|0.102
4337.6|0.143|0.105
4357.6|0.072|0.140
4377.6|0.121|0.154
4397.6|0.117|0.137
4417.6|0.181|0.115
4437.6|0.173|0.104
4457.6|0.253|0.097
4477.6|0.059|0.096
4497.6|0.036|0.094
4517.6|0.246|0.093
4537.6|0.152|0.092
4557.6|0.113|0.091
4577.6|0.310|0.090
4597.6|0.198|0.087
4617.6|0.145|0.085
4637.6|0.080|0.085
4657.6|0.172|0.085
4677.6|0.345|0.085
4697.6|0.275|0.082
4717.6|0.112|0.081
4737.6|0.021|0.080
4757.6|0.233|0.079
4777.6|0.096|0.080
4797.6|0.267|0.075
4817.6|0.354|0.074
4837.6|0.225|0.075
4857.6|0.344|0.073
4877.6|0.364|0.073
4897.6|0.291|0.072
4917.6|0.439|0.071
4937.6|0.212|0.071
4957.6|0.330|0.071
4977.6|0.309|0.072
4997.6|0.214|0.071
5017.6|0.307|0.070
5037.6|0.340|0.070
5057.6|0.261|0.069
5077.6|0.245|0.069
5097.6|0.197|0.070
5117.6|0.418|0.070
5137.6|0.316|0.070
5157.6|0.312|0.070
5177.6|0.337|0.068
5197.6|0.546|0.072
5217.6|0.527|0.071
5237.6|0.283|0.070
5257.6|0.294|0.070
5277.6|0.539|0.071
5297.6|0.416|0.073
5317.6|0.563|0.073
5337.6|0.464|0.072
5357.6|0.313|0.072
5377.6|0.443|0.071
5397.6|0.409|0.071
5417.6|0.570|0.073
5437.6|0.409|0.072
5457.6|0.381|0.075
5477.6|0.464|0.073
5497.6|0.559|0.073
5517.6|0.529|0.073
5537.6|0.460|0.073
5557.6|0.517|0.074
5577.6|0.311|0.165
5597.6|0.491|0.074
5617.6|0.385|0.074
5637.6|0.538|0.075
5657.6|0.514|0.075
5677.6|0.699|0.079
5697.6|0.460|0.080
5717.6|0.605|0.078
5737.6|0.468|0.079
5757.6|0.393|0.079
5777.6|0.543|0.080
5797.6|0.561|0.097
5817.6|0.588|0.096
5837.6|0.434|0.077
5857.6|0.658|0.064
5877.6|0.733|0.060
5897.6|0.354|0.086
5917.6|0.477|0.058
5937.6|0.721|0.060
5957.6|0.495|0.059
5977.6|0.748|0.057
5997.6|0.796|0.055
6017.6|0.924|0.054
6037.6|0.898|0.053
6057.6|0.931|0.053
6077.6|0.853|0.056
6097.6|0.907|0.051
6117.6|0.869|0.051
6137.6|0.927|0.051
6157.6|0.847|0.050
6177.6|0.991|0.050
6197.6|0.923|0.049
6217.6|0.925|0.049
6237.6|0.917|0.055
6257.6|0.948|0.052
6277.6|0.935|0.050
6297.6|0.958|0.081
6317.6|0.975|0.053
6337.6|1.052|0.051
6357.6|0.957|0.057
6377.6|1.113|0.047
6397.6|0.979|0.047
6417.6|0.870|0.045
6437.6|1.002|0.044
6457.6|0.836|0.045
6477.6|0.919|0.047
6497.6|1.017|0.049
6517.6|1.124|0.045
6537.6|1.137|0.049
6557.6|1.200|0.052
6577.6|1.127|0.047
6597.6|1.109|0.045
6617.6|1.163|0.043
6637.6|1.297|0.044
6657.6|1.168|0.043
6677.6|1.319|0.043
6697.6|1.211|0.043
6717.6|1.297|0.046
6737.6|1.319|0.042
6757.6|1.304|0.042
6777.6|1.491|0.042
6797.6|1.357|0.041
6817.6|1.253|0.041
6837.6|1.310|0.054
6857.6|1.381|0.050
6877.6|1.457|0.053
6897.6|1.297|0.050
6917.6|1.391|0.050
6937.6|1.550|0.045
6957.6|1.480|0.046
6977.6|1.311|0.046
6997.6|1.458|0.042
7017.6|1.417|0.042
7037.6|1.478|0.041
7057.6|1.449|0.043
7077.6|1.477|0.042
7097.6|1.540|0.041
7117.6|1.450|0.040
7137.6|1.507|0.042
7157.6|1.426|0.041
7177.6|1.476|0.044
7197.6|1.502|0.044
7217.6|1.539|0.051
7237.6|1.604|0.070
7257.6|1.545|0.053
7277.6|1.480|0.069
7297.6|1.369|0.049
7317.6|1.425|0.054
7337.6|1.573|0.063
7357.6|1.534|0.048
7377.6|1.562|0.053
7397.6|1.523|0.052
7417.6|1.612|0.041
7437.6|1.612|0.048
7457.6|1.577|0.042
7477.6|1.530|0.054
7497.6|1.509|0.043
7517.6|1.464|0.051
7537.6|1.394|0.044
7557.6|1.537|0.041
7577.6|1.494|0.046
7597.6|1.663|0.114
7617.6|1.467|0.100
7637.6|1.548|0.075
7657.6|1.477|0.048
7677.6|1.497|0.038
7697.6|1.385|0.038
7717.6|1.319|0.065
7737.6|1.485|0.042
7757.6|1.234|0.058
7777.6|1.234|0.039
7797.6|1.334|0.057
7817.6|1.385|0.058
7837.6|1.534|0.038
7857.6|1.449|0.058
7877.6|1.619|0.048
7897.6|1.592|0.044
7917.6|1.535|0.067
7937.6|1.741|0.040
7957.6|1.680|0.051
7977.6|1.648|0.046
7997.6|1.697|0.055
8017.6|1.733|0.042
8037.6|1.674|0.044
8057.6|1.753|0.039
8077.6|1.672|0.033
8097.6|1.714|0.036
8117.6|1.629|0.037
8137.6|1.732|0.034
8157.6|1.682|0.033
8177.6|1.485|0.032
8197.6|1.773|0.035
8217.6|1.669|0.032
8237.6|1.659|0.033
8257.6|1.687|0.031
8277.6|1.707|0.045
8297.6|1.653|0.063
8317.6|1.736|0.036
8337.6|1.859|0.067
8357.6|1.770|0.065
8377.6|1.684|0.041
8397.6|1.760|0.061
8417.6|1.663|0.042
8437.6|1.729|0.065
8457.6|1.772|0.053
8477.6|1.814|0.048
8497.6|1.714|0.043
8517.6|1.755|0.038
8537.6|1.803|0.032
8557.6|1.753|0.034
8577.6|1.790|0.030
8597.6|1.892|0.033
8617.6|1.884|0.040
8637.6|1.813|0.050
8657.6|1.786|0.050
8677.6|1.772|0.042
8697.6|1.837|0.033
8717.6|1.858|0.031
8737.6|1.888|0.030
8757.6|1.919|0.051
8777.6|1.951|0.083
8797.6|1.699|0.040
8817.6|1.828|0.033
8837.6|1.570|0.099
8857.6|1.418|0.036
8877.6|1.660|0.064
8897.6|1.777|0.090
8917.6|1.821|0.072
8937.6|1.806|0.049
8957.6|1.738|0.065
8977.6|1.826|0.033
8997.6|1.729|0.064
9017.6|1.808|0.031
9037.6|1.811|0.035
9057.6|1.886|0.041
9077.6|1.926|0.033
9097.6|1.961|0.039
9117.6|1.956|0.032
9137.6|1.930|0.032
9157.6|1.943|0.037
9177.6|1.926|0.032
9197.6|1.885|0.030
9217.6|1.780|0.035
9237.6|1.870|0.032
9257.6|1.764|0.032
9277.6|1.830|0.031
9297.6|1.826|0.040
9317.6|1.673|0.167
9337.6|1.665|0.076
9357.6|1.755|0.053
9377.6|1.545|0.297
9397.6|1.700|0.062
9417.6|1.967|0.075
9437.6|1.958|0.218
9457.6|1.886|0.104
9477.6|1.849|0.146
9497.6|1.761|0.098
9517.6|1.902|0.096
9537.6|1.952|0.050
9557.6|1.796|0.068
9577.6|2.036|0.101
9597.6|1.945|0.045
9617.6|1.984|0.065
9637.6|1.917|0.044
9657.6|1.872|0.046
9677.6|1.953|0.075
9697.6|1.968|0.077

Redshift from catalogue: 0.50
